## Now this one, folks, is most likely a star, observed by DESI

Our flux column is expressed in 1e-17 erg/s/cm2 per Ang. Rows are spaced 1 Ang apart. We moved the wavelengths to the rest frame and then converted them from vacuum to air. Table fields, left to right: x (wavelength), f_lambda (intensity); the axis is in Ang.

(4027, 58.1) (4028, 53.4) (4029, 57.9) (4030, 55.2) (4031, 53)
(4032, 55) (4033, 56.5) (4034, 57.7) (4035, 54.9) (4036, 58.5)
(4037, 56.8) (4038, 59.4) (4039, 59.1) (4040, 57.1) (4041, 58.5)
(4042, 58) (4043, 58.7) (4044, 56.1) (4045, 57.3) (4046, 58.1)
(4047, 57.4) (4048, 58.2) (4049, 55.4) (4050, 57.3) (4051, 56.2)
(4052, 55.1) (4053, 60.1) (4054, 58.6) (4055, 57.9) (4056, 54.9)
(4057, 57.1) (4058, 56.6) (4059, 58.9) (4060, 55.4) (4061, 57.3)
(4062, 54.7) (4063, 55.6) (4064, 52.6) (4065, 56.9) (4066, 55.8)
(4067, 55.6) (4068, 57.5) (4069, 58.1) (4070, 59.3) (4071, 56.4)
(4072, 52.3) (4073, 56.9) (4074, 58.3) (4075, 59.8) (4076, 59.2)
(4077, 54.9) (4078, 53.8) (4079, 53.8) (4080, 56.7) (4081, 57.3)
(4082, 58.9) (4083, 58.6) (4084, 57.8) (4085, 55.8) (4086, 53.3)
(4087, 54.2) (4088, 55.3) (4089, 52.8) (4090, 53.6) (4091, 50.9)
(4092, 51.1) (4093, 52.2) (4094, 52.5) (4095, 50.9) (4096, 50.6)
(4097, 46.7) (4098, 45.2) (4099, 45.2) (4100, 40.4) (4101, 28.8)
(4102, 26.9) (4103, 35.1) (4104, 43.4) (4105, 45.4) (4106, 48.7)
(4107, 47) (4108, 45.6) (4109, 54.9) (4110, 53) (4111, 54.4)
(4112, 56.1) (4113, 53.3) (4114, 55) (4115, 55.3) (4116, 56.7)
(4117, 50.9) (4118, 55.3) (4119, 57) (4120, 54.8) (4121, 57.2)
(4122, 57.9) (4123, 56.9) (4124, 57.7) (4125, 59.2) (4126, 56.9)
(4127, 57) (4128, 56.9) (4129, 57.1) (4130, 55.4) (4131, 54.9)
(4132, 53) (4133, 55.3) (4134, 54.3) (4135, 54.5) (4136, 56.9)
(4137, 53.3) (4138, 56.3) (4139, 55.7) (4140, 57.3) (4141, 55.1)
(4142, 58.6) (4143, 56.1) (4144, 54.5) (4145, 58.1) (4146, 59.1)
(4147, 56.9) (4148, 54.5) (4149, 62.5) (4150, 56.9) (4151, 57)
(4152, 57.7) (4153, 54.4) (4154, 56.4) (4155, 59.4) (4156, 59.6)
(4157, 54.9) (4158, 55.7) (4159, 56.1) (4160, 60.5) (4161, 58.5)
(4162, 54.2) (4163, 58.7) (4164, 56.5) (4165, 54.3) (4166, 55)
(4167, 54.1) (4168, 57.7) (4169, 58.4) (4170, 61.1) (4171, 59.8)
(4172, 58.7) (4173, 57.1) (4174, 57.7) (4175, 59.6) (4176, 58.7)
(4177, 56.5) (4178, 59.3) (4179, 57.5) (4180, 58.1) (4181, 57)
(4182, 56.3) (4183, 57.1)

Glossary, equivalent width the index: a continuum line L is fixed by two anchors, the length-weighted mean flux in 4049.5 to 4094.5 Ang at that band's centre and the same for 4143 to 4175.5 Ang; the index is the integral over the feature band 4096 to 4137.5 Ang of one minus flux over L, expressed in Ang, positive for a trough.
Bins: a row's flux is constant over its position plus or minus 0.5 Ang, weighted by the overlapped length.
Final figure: 3.8 Ang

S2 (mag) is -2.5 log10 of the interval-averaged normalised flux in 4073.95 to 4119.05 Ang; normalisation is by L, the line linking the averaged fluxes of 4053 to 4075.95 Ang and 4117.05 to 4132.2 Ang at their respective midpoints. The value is 0.11 mag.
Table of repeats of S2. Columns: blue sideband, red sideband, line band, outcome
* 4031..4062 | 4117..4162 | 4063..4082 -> 0.01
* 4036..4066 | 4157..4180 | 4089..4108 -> 0.25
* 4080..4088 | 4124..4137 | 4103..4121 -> 0.09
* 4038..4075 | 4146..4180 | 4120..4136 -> 0.02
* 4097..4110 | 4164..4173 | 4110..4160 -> -0.14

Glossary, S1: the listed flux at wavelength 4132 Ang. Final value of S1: 53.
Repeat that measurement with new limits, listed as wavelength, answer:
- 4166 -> 55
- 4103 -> 35.1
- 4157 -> 54.9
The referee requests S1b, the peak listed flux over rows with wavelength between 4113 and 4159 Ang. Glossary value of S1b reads 62.5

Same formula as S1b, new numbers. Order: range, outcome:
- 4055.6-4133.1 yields 59.8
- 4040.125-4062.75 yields 60.1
